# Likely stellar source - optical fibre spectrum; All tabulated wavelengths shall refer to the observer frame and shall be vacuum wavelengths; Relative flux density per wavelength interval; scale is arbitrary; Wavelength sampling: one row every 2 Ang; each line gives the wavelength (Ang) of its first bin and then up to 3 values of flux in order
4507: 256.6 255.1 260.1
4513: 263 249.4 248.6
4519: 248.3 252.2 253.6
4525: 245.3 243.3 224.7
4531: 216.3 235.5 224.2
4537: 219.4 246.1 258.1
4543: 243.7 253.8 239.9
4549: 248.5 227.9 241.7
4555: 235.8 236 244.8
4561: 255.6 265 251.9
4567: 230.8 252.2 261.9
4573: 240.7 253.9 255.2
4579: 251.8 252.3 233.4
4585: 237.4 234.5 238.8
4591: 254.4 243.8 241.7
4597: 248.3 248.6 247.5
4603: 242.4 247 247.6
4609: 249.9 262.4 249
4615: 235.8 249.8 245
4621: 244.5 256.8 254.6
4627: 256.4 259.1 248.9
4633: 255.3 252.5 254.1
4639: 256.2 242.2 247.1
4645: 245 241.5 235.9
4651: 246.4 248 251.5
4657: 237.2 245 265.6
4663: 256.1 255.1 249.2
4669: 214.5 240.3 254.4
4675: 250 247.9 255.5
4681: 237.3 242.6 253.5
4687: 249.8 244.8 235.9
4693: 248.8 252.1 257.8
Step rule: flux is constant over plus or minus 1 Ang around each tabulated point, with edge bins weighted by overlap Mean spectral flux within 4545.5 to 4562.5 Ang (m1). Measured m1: 242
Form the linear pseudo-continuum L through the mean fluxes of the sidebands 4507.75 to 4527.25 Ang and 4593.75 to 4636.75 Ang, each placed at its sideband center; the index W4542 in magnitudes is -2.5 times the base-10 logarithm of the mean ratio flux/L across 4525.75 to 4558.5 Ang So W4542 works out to 0.06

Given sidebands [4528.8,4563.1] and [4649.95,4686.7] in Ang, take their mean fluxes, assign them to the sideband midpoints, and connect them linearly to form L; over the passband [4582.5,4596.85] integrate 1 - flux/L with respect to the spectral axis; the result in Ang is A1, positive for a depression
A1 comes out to 0.1 Ang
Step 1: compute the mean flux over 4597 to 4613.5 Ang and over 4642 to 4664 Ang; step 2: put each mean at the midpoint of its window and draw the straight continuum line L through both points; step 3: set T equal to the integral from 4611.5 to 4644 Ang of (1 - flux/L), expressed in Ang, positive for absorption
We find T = -0.3 Ang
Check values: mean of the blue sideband 249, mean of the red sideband 247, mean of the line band 251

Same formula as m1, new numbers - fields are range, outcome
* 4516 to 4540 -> 238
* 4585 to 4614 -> 247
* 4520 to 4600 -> 244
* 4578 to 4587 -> 243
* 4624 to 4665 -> 250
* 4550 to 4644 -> 248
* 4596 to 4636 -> 250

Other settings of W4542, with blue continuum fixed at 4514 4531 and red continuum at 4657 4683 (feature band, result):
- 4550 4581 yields -0.010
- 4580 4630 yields -0.007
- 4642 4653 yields 0.013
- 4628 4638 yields -0.034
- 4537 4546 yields -0.012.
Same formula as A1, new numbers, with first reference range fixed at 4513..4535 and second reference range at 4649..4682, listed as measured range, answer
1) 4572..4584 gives -0.2 Ang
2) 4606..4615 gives -0.2 Ang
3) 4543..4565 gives -0.2 Ang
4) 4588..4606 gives -0.1 Ang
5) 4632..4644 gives -0.3 Ang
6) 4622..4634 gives -0.5 Ang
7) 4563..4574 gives -0.3 Ang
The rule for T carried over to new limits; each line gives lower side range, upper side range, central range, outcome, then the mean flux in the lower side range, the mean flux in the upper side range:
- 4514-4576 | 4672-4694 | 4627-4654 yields -0.3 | 244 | 247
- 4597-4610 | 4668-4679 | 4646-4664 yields -0.3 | 247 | 243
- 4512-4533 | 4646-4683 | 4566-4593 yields -0.1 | 244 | 246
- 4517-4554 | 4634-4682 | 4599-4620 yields -0.3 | 240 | 247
